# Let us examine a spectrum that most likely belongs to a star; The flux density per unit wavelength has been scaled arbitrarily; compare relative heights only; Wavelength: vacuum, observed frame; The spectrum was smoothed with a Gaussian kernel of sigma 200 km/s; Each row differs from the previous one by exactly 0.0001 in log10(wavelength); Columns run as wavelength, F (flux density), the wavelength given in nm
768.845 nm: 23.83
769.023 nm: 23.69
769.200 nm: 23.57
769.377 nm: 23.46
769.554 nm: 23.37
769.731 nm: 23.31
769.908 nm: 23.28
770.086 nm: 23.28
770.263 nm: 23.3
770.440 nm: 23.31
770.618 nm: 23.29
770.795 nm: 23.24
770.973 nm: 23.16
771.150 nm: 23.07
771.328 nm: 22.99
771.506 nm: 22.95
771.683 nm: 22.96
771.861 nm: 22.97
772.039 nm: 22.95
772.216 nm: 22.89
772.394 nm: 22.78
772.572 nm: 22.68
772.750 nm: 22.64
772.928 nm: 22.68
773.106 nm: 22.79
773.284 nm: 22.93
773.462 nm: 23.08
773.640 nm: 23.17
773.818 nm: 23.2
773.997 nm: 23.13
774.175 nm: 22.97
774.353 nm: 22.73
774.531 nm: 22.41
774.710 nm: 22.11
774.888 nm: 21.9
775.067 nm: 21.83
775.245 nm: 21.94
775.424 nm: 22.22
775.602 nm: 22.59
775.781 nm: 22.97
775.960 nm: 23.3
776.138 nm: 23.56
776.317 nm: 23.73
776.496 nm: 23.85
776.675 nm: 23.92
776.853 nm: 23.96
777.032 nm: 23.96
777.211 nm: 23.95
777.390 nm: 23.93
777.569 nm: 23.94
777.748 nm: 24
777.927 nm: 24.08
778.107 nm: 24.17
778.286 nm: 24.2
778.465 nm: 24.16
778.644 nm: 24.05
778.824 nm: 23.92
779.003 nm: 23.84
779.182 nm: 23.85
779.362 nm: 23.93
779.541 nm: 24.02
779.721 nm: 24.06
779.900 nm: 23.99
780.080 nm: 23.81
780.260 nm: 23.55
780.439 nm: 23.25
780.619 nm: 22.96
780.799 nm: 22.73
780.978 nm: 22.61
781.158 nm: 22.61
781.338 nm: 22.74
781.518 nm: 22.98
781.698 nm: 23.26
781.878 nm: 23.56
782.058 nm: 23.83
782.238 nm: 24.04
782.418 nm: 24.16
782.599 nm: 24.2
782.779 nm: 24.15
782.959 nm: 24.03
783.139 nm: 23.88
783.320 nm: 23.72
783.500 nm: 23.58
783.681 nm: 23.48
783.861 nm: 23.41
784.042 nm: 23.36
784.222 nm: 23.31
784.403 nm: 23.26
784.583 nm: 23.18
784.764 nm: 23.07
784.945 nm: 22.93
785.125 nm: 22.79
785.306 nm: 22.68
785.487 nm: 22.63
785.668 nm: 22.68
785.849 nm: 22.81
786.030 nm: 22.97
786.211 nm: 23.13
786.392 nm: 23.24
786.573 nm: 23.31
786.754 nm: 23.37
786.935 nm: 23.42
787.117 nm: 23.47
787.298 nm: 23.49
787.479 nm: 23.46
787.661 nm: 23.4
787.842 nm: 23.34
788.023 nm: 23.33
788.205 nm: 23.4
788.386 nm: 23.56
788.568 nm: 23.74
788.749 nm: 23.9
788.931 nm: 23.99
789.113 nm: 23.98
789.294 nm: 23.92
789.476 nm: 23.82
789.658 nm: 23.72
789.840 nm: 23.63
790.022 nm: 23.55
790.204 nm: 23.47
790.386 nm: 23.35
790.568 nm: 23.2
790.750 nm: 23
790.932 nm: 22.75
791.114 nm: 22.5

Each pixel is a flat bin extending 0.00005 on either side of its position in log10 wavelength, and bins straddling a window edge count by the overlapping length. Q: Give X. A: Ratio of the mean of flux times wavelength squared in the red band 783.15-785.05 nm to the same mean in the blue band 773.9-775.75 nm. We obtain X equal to 1.07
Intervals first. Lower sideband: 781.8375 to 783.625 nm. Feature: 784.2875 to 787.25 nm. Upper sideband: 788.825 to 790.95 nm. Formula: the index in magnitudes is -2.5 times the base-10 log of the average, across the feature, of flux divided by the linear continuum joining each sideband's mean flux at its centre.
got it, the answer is 0.03 mag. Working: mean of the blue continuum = 23.9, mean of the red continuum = 23.6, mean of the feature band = 23.1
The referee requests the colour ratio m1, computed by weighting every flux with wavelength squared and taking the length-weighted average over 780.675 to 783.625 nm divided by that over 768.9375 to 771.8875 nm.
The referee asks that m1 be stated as 1.04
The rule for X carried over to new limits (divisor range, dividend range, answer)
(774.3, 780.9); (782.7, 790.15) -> 1.02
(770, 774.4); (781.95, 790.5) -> 1.06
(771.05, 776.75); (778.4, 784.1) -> 1.05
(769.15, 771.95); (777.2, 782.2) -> 1.04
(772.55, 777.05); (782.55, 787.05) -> 1.04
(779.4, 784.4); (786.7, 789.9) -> 1.02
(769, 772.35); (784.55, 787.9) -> 1.04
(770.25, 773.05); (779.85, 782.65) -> 1.04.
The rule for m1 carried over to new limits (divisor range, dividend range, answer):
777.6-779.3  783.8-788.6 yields 0.99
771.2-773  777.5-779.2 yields 1.07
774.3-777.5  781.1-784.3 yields 1.04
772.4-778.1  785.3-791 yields 1.05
